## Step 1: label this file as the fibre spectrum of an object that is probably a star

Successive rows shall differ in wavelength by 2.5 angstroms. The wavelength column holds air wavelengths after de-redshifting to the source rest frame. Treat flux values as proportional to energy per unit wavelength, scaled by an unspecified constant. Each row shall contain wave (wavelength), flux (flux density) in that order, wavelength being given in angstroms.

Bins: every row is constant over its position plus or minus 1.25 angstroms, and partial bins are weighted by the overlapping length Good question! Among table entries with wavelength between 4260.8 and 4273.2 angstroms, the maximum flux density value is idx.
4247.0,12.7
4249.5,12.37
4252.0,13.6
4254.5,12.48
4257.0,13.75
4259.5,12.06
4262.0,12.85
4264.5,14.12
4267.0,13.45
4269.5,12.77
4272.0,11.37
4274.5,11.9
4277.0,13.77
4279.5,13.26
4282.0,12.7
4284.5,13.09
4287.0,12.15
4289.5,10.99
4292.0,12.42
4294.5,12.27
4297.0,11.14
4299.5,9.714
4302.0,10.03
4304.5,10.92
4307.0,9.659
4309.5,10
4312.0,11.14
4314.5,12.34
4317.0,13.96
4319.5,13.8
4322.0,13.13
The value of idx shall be 14.12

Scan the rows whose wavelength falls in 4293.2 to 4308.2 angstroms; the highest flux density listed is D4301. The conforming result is 12.27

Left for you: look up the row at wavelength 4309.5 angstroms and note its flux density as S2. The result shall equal 10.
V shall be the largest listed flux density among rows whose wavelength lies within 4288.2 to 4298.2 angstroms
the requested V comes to 12.42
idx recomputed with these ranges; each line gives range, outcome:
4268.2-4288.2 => 13.77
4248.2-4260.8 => 13.75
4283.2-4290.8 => 13.09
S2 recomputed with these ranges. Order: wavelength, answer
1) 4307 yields 9.659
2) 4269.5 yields 12.77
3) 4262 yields 12.85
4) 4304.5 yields 10.92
